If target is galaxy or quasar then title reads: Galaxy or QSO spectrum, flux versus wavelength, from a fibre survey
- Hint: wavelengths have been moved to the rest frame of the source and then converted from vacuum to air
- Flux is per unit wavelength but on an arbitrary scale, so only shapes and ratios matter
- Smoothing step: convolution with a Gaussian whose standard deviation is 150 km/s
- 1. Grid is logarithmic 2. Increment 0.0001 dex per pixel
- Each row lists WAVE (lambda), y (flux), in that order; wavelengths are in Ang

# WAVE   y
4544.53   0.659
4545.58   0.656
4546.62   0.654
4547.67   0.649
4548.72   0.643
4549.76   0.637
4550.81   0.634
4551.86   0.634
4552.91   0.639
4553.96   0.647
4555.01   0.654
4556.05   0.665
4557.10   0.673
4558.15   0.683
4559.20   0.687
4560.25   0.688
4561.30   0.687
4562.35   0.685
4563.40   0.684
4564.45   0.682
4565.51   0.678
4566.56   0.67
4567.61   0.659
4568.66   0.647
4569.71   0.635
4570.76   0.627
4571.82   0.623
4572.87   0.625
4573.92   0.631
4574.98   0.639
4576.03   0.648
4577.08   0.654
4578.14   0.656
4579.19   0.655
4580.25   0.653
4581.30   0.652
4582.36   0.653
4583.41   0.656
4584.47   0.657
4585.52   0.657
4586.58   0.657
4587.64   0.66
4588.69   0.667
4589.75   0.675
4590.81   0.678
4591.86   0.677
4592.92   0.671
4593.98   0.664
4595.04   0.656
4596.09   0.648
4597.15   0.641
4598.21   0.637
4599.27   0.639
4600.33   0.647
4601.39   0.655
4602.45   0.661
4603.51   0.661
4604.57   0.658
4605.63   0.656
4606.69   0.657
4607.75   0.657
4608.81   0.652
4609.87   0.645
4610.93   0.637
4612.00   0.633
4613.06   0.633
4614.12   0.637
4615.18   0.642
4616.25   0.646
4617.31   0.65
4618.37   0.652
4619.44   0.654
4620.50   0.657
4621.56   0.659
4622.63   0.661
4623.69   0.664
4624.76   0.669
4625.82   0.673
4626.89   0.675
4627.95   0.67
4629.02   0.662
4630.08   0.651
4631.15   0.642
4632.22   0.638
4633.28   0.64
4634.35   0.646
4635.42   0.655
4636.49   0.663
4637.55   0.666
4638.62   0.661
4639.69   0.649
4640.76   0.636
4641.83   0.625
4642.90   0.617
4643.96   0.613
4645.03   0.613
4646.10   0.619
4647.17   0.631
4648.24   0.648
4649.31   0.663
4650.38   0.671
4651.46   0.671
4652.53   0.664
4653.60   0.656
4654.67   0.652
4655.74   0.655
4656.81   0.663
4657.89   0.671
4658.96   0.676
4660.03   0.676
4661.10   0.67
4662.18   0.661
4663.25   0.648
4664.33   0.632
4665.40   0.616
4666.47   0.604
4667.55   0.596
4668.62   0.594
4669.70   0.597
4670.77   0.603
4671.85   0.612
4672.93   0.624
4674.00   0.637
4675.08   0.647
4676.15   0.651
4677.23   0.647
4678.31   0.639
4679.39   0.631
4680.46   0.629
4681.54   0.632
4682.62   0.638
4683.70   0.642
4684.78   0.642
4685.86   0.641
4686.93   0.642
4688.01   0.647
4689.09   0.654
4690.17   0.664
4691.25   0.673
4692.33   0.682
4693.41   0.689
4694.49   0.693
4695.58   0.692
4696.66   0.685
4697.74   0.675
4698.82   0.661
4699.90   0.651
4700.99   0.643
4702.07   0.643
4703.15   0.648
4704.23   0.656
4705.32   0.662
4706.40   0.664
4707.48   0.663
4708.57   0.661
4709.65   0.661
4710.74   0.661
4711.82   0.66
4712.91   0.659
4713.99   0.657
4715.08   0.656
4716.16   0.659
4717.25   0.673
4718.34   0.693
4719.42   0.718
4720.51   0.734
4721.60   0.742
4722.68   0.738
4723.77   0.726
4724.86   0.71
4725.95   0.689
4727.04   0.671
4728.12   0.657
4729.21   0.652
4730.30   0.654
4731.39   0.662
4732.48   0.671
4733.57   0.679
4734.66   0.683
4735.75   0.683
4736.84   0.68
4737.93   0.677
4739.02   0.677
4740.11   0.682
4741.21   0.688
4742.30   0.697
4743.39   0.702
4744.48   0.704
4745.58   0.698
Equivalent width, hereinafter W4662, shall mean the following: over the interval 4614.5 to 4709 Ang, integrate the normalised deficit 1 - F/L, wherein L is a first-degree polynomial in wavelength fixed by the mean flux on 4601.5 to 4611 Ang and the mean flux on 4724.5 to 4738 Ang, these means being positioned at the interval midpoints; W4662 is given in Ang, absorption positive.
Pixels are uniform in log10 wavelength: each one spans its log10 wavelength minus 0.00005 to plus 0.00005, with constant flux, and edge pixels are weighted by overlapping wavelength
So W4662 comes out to 2.0 Ang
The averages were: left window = 0.655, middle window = 0.649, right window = 0.674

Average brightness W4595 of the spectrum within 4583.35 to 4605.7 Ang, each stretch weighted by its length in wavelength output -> 0.658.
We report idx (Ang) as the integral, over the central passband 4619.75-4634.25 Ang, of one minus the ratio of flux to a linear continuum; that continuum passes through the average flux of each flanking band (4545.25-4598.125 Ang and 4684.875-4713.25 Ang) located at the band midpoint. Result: 0.0 Ang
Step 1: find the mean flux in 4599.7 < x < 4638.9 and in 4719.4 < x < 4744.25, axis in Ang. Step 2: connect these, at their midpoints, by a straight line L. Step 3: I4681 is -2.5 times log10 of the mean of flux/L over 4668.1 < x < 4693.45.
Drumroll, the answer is 0.06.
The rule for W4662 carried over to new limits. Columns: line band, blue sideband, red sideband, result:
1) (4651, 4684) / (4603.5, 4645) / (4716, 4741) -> 1.3 Ang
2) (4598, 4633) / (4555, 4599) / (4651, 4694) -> 0.0 Ang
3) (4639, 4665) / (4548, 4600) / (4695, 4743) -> 0.7 Ang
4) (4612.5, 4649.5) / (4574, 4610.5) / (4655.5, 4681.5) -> -0.1 Ang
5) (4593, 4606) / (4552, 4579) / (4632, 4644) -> 0.0 Ang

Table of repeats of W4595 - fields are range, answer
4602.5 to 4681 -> 0.646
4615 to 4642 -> 0.654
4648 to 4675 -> 0.642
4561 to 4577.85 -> 0.654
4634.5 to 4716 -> 0.649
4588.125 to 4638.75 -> 0.655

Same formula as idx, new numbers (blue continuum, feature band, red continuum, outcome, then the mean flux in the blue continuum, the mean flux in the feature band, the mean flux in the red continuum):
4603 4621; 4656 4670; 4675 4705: 0.3 Ang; 0.649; 0.64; 0.655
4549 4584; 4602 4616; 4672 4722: 0.2 Ang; 0.656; 0.648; 0.661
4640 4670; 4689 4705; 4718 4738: 0.1 Ang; 0.641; 0.667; 0.691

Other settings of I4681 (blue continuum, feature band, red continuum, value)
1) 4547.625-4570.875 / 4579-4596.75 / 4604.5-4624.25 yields -0.01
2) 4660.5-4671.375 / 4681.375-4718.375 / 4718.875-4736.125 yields 0.00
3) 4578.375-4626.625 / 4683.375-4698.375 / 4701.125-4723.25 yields 0.01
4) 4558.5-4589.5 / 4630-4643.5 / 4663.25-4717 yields 0.01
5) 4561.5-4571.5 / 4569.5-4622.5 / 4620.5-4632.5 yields 0.02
